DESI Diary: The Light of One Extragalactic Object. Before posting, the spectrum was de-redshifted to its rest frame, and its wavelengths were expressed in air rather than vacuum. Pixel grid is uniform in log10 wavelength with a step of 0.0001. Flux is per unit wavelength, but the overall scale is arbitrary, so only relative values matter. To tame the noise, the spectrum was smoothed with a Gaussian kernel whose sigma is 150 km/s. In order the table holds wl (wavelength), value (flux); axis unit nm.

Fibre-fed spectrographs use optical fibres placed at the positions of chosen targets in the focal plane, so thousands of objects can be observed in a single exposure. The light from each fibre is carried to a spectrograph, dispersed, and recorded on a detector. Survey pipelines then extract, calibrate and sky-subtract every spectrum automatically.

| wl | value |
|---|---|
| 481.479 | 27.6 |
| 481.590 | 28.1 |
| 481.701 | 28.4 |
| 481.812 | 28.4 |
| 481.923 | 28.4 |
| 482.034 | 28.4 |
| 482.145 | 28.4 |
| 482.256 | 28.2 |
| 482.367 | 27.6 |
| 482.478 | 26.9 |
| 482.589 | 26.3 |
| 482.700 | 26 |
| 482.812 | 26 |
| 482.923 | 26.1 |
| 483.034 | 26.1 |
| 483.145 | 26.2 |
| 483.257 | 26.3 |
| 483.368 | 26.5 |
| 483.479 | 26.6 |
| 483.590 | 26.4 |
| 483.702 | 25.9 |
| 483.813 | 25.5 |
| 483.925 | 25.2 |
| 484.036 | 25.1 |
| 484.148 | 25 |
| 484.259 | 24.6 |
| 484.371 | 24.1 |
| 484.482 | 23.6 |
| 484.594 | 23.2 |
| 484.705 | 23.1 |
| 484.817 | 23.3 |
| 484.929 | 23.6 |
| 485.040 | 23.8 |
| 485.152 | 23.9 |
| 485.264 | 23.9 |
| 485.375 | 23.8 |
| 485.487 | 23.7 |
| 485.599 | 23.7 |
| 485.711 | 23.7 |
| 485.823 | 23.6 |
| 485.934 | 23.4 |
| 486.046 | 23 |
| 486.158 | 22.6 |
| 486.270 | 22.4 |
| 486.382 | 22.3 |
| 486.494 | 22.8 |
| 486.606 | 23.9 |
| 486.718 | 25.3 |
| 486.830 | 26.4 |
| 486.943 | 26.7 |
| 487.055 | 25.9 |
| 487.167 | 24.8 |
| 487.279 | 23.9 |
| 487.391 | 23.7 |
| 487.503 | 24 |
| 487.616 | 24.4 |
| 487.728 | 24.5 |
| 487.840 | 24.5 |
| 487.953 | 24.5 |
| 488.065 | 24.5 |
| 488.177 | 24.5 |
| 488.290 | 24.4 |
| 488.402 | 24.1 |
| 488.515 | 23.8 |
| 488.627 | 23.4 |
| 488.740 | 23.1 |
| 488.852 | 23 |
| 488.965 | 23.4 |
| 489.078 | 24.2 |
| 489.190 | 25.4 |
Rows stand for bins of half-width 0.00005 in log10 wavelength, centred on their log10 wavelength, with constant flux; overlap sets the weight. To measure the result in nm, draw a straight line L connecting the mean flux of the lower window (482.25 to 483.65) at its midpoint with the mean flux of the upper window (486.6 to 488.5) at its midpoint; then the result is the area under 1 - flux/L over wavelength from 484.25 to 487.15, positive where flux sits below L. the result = 0.18 nm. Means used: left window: 26.5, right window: 24.7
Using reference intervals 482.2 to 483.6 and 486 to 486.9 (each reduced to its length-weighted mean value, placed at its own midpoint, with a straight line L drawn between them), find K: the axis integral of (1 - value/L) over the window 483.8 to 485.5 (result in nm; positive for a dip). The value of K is 0.07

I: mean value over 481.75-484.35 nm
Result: 26.5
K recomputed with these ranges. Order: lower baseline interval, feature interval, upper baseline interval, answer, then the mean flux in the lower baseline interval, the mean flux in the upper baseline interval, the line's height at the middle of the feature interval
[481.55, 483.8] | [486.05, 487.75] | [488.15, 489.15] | 0.035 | 27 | 23.8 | 24.7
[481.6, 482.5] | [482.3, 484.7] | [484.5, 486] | 0.041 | 28.1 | 23.6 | 26.1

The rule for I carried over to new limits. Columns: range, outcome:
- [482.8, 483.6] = 26.3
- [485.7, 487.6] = 24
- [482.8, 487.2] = 24.5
